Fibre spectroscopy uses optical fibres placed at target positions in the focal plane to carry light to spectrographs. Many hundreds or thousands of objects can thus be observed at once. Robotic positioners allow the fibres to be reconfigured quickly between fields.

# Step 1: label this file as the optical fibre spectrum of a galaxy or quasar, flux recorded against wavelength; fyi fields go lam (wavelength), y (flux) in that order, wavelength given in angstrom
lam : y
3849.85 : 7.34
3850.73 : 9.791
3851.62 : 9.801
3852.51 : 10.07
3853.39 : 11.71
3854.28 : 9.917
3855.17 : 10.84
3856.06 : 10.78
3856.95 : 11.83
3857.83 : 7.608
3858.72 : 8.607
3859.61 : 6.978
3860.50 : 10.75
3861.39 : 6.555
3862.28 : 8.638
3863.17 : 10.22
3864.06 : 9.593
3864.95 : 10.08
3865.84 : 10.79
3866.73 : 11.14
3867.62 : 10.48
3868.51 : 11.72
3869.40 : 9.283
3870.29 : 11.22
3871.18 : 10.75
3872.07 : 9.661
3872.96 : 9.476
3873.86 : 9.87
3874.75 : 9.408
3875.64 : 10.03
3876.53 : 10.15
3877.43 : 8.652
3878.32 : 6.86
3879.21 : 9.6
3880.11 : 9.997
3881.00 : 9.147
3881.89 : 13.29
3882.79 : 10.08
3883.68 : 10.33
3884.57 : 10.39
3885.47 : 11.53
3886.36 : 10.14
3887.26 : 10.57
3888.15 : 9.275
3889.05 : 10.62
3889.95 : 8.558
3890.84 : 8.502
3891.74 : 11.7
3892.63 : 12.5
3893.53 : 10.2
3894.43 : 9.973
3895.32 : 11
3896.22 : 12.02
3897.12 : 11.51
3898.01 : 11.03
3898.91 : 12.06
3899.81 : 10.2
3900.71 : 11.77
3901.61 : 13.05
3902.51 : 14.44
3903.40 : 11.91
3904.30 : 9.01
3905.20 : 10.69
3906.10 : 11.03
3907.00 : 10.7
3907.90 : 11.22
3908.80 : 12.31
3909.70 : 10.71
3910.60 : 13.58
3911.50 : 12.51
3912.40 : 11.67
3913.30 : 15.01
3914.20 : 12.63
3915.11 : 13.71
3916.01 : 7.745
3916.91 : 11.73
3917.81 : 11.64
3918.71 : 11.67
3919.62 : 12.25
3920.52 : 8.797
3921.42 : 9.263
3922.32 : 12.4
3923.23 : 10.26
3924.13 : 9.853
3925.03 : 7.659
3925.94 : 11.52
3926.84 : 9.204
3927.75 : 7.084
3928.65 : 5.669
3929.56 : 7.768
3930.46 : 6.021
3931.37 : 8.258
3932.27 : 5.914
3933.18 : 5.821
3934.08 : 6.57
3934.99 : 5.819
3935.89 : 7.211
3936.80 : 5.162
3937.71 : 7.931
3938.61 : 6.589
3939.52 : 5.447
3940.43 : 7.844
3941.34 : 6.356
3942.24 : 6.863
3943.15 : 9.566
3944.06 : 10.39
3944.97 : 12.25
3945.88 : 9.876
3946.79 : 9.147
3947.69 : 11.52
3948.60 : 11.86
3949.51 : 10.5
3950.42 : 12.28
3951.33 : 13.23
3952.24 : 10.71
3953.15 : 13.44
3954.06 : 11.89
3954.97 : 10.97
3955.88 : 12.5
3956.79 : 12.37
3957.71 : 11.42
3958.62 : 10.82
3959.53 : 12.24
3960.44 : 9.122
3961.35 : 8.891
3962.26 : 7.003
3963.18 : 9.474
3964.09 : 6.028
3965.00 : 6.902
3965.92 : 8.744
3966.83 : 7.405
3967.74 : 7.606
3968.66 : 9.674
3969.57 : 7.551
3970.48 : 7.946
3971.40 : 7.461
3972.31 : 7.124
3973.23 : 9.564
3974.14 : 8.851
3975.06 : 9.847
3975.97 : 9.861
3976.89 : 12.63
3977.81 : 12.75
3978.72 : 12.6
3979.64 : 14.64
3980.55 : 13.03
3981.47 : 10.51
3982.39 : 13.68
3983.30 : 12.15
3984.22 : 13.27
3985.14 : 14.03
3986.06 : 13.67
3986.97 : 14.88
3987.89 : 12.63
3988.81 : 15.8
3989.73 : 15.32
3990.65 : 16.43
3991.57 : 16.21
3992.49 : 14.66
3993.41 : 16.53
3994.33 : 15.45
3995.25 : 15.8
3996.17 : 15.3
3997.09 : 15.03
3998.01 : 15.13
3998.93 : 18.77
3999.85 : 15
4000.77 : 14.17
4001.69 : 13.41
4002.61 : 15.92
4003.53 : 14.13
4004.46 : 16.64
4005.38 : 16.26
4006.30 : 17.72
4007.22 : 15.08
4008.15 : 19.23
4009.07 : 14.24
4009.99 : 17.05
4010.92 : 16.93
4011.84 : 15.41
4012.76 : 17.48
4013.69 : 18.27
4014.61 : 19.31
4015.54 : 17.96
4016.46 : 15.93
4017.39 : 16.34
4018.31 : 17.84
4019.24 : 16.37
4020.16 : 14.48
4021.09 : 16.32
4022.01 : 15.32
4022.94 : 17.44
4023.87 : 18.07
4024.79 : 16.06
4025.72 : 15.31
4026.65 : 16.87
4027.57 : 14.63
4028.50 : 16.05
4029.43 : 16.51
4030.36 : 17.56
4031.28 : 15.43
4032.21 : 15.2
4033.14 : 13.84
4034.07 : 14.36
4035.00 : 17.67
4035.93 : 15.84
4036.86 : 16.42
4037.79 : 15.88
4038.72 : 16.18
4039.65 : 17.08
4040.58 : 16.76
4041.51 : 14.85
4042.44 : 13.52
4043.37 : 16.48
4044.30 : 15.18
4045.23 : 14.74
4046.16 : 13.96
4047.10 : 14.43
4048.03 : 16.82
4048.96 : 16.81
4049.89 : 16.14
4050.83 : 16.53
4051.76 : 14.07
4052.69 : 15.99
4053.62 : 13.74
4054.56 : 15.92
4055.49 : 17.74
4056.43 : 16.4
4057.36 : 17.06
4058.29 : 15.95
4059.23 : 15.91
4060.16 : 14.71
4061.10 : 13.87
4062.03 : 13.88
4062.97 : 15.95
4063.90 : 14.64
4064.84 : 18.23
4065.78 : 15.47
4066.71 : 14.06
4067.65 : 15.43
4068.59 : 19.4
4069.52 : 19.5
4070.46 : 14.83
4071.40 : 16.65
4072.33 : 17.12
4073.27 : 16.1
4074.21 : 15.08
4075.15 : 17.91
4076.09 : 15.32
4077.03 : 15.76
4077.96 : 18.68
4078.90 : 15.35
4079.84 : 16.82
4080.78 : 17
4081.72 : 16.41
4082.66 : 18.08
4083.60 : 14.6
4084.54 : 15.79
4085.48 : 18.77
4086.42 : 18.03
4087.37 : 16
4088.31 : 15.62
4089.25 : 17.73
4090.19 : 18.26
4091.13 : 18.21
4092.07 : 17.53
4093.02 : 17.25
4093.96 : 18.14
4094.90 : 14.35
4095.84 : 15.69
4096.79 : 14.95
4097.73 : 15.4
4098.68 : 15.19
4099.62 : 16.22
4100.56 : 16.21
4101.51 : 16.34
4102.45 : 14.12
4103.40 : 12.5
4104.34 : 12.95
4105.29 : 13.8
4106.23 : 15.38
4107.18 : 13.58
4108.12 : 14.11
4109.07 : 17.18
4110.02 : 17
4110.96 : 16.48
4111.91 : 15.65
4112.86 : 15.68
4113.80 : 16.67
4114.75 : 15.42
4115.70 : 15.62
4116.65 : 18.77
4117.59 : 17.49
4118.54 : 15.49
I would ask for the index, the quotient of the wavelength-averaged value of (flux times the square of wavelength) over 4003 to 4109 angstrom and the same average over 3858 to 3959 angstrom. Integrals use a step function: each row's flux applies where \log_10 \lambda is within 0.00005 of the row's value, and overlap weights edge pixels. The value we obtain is 1.71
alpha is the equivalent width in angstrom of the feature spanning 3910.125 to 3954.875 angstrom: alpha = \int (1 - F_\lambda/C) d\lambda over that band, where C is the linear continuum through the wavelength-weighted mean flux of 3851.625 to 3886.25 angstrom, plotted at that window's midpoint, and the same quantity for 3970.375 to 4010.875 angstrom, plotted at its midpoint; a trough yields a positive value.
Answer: 8.8 angstrom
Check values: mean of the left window 9.95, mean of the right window 14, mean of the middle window 9.64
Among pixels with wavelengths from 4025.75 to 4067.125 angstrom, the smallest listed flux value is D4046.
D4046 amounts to 13.52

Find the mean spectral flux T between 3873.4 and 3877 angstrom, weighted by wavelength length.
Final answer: 9.84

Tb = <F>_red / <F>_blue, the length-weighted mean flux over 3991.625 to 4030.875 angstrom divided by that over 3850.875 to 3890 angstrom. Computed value 1.6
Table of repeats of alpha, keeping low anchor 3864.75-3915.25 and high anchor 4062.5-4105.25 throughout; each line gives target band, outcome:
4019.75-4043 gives -1.7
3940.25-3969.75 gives 6.4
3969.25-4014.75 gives -1.1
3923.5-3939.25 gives 6.2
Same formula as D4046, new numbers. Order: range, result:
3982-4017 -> 12.15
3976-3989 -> 10.51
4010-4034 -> 13.84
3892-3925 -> 7.745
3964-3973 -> 6.028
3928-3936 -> 5.669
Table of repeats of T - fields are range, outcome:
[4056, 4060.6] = 16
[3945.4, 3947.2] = 9.54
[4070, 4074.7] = 16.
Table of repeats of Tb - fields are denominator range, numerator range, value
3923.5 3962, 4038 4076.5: 1.73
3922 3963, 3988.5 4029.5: 1.75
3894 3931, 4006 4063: 1.48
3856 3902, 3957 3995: 1.12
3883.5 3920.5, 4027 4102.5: 1.43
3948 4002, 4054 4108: 1.34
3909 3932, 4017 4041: 1.56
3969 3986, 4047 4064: 1.42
